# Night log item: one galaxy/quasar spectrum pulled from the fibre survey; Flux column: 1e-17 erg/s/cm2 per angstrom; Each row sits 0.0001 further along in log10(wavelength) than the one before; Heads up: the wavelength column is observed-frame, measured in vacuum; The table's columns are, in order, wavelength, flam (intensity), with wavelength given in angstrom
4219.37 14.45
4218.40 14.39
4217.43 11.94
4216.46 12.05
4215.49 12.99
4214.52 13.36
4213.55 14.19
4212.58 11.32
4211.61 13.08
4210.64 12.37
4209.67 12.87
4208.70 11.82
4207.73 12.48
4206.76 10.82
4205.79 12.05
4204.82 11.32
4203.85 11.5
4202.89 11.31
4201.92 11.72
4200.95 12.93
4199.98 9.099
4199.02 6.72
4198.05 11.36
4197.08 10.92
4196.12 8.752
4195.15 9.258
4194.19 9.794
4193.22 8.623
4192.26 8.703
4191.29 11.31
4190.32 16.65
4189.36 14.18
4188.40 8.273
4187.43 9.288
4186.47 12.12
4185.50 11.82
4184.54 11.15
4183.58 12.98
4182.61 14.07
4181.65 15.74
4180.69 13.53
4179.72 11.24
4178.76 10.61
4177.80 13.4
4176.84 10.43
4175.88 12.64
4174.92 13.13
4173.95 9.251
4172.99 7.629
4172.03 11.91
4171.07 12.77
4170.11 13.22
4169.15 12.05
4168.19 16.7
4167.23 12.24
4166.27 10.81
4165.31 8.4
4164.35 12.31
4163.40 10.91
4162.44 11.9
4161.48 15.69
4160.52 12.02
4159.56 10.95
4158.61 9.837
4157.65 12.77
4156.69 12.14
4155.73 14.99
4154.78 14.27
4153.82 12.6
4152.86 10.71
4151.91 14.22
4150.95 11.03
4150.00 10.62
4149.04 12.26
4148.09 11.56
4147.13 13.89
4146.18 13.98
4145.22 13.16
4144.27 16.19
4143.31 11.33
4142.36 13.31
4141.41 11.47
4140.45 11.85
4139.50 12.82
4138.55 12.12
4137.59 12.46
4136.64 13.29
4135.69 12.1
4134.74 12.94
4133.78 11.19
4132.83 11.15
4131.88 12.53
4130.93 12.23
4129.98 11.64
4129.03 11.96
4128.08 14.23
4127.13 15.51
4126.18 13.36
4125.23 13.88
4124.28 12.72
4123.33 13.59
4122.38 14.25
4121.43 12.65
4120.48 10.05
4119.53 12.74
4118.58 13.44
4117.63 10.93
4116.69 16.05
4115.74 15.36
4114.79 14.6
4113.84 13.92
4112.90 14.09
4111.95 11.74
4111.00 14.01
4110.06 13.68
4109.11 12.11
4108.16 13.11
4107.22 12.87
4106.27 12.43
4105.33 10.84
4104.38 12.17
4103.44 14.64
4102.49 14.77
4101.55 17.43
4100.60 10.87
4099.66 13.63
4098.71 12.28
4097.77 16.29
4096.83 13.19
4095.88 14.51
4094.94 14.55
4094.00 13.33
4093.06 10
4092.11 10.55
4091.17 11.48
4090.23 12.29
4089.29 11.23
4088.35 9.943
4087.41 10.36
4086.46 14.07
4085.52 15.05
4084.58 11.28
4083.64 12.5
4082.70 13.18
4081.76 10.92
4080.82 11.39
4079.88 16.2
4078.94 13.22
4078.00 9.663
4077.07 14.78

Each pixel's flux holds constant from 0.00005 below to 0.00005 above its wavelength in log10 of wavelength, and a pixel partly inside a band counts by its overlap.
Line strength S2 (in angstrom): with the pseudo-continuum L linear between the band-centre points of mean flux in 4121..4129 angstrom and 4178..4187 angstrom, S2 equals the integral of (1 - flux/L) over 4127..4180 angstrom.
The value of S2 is 3.5 angstrom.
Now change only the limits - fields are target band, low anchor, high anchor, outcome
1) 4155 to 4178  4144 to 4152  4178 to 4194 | 0.7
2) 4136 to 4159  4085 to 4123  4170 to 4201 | -1.0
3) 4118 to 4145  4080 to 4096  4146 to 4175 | -1.3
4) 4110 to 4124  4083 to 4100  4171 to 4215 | -1.2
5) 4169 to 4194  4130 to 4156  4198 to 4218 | 0.7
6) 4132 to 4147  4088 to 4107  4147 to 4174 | -0.4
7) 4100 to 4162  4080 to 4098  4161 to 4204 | -4.5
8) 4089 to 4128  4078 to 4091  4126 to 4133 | -1.9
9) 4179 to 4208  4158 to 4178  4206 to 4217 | 2.1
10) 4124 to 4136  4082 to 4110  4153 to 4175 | -0.3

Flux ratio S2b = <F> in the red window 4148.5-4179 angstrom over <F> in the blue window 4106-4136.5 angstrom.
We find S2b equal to 0.92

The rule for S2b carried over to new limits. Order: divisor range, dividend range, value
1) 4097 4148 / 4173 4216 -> 0.88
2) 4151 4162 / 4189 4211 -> 0.88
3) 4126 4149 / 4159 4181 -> 0.93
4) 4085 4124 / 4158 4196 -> 0.90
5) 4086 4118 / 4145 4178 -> 0.93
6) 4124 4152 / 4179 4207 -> 0.89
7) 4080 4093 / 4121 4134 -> 1.09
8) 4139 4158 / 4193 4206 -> 0.81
